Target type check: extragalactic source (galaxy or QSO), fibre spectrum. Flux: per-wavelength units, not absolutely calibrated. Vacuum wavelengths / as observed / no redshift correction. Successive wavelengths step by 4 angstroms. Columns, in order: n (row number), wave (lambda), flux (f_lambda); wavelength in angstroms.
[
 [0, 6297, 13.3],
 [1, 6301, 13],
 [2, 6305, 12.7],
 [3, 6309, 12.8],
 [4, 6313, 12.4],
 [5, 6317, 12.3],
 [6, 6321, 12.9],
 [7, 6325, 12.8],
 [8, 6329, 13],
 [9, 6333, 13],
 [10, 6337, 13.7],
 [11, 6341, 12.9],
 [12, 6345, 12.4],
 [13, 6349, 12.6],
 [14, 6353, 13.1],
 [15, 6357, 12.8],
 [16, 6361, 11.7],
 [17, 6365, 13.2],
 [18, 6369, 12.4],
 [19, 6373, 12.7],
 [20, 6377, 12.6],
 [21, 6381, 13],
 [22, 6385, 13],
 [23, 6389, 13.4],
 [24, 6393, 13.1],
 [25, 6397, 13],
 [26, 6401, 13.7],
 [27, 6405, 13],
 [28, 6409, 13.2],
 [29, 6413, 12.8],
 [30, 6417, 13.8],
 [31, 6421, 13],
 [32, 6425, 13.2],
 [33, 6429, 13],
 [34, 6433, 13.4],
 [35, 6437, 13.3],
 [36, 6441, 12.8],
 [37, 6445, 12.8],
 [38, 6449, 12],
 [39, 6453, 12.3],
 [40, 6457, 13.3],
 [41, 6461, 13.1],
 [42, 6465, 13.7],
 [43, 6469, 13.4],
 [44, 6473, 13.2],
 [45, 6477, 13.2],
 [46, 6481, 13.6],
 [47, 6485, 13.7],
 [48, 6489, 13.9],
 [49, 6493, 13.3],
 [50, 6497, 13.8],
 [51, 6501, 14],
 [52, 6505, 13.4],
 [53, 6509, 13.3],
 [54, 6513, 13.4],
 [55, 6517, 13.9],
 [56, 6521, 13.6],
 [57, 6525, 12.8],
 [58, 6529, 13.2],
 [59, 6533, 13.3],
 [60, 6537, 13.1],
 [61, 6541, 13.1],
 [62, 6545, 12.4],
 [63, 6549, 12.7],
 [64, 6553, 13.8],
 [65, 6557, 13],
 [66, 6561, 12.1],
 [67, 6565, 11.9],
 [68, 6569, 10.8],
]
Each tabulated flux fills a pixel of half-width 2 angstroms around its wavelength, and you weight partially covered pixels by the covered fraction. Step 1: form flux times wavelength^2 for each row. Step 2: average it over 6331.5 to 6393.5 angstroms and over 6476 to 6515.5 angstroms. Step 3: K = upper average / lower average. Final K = 1.10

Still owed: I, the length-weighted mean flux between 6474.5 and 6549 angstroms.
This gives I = 13.4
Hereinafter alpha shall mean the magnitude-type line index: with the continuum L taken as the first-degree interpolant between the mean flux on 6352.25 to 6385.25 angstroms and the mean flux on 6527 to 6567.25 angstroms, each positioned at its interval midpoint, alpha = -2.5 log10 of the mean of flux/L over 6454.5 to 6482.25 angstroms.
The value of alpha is -0.05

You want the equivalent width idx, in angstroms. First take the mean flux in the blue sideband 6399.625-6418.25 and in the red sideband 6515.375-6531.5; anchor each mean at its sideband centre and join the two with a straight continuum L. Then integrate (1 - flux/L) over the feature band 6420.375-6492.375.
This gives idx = 0.8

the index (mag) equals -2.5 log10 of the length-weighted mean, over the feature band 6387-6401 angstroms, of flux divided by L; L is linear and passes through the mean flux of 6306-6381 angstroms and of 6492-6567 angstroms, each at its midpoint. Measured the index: -0.032 mag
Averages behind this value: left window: 12.7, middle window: 13.2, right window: 13.2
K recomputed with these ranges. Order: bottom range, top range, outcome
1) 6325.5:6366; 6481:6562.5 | 1.10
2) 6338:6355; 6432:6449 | 1.04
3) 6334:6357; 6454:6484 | 1.07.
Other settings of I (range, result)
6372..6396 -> 13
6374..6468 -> 13.1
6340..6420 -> 12.9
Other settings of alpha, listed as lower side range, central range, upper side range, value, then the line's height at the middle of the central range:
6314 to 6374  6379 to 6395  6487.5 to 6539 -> -0.02 mag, 12.9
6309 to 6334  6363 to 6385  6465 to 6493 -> 0.02 mag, 13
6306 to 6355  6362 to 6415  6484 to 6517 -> 0.01 mag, 13.1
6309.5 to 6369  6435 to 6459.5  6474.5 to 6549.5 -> 0.03 mag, 13.1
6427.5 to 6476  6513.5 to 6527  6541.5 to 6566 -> -0.05 mag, 12.8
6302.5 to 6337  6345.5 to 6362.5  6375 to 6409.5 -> 0.03 mag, 12.9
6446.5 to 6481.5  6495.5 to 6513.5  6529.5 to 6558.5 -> -0.04 mag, 13.1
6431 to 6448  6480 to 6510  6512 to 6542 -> -0.04 mag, 13.2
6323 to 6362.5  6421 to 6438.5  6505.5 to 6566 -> -0.02 mag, 12.9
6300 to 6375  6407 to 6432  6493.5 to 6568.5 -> -0.02 mag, 12.9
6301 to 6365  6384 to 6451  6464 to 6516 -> 0.01 mag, 13.2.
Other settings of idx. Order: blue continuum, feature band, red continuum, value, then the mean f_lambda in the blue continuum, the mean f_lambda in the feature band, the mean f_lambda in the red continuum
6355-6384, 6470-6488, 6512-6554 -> -0.6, 12.6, 13.4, 13.2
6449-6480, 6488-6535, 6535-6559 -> -1.5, 13.1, 13.5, 13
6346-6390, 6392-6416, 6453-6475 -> -0.4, 12.8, 13.2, 13.2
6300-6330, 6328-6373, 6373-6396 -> 0.2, 12.7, 12.8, 13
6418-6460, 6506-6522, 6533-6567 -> -0.9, 12.9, 13.5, 12.8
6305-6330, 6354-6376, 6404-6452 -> 0.4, 12.7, 12.6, 13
